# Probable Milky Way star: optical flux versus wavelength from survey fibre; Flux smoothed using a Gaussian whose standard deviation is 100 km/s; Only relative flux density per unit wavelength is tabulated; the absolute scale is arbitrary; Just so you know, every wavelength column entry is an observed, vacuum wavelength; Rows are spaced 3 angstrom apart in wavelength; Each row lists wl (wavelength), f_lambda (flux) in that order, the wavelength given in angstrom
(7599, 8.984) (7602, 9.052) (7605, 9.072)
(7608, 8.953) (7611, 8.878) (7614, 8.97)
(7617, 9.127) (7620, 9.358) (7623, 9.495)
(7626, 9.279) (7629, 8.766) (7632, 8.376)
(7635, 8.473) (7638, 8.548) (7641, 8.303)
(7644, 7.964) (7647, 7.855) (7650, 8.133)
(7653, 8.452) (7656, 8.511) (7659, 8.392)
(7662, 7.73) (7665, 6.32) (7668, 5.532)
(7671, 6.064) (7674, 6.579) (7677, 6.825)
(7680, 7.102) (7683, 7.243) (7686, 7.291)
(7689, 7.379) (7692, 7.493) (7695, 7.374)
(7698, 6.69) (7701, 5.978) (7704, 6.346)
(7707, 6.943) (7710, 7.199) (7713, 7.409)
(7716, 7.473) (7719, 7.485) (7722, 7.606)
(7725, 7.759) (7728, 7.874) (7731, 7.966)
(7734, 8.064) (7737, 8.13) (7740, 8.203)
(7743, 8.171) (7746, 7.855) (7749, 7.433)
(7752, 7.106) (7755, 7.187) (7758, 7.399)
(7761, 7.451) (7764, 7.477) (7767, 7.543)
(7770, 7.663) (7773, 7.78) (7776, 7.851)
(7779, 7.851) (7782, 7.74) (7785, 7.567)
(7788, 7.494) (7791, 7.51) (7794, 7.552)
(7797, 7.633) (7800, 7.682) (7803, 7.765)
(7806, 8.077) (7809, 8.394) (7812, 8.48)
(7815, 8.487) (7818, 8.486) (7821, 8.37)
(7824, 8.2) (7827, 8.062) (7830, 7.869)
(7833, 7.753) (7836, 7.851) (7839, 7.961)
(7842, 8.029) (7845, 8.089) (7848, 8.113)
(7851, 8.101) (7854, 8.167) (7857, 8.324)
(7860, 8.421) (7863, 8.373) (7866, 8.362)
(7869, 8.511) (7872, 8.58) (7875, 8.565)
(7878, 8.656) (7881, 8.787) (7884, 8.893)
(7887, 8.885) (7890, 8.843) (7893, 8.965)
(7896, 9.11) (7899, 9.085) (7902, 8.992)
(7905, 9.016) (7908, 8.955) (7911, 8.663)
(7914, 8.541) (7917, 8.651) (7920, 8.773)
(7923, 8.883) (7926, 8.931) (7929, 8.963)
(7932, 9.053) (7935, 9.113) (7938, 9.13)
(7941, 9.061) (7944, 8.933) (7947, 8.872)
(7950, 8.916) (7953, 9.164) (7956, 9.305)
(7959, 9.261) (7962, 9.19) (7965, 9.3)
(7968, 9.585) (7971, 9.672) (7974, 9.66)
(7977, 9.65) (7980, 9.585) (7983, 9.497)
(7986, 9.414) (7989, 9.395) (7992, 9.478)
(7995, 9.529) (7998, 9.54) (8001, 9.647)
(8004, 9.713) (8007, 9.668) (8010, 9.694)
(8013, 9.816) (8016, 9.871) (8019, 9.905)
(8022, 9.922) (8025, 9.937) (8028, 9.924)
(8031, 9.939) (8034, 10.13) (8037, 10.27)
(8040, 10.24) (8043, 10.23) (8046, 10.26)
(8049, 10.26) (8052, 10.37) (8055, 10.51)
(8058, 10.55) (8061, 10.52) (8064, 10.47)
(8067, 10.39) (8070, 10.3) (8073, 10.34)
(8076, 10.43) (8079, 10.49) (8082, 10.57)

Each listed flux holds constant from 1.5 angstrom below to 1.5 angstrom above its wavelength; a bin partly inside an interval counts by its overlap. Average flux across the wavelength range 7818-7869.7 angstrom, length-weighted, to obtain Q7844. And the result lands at 8.15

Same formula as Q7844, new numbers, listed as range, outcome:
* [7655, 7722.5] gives 7.07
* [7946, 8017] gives 9.48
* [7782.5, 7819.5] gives 7.92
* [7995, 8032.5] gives 9.79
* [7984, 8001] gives 9.49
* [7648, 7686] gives 7.25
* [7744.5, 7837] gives 7.79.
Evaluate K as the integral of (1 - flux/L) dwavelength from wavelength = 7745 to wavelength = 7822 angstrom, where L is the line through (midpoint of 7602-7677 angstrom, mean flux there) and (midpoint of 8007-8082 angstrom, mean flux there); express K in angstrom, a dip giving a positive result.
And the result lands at 10.0 angstrom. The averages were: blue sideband 8.2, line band 7.76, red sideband 10.2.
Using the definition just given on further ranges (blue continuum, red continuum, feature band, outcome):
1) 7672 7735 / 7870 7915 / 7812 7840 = 0.4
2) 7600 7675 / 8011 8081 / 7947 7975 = 1.4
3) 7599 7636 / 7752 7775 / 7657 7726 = 9.7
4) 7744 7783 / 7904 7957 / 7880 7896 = -0.6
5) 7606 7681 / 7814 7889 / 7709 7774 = 4.4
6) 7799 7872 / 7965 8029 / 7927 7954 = 0.4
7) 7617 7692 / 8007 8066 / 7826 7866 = 4.0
